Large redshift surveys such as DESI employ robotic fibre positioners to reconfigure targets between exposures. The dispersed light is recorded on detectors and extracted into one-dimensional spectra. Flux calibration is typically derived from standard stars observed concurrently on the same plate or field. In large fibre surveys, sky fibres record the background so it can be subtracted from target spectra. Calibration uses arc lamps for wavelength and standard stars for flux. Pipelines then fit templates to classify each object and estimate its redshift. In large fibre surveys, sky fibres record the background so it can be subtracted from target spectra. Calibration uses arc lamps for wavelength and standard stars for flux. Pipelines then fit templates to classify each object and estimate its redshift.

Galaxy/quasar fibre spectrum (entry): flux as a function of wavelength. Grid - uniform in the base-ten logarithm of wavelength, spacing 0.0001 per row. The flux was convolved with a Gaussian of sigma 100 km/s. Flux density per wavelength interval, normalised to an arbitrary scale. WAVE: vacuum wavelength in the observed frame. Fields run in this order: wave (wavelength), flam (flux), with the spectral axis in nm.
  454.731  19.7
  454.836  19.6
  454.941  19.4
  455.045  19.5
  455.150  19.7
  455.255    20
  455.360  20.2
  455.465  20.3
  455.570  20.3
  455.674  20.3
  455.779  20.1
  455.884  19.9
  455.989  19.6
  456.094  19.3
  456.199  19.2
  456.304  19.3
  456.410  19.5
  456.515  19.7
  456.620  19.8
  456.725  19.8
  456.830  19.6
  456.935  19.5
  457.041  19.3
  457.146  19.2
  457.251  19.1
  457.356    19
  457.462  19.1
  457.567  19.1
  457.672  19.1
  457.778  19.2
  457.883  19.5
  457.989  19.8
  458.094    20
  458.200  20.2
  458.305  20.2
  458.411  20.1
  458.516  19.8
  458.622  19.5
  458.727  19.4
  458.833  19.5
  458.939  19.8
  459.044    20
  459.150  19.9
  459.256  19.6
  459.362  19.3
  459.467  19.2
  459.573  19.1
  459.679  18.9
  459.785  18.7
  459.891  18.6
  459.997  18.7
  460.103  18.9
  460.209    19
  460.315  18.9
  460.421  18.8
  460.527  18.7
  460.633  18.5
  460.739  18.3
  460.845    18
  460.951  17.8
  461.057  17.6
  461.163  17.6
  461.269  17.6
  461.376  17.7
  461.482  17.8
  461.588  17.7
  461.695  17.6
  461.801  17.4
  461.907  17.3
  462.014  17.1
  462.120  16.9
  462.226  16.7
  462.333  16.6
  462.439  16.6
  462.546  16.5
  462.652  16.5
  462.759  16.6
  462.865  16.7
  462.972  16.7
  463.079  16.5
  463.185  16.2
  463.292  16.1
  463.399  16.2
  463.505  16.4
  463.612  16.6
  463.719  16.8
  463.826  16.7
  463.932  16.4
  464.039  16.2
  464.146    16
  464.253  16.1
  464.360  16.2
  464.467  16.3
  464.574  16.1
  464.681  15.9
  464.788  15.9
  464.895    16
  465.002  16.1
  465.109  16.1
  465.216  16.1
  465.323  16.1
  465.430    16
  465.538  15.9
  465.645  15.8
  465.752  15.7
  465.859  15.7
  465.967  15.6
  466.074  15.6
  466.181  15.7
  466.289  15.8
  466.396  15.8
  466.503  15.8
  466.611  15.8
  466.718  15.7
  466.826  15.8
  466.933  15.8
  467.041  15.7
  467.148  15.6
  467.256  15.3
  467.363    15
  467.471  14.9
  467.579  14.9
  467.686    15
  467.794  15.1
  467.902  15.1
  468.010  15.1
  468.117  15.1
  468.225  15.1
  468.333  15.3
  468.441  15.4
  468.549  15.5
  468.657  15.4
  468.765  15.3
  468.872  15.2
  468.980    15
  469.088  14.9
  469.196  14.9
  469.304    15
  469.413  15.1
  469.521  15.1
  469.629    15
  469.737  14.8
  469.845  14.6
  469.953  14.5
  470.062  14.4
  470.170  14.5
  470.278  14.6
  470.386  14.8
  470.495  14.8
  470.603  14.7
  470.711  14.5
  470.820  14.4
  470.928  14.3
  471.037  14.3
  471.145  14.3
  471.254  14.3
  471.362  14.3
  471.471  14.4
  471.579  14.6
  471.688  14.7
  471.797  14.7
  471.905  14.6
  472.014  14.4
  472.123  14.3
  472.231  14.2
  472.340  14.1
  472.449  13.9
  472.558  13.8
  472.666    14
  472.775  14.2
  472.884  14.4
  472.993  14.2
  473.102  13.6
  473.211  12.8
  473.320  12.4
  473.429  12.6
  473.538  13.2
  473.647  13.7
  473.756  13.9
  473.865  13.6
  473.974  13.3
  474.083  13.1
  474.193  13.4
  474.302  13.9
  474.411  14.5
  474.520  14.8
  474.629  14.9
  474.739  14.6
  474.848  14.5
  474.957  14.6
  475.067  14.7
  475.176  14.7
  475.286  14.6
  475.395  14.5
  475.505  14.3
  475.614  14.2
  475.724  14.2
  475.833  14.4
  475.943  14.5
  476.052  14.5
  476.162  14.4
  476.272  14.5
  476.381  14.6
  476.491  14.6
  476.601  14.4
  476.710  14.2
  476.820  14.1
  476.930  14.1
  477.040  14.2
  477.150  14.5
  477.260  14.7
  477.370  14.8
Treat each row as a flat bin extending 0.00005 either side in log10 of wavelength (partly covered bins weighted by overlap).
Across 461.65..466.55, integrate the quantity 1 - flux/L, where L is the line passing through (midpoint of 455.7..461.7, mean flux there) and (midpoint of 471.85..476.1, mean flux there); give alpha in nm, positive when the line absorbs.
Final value 0.29 nm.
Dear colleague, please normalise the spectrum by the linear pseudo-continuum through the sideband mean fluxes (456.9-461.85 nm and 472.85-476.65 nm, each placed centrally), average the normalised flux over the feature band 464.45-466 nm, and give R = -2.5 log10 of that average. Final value 0.08 mag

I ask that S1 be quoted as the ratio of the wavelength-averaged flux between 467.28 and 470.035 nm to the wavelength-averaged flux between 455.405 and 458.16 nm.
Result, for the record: 0.77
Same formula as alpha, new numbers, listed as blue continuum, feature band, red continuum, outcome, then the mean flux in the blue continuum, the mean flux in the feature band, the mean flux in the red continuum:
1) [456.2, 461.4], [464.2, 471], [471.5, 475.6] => 0.32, 19.1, 15.3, 14.1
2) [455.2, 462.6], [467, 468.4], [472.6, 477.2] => 0.10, 18.9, 15.2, 14.1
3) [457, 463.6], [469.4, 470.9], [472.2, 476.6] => 0.07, 18.3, 14.7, 14.1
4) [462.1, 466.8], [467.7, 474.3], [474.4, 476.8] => 0.34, 16.2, 14.4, 14.5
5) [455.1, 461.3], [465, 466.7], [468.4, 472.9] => 0.06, 19.3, 15.8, 14.6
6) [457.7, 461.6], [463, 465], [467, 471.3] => 0.10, 19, 16.3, 14.9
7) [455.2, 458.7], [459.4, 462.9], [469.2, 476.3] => 0.07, 19.7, 17.9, 14.3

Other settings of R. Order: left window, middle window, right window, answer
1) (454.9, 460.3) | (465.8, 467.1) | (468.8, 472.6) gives 0.03 mag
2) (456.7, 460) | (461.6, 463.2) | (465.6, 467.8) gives 0.05 mag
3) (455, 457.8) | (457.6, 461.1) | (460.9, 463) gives -0.05 mag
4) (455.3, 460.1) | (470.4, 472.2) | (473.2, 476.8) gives 0.06 mag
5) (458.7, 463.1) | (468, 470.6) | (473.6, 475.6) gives 0.05 mag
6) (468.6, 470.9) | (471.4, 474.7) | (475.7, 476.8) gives 0.05 mag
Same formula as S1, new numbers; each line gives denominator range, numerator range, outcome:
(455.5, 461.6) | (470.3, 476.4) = 0.74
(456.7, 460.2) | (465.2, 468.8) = 0.80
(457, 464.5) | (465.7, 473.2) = 0.82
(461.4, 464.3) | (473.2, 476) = 0.84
